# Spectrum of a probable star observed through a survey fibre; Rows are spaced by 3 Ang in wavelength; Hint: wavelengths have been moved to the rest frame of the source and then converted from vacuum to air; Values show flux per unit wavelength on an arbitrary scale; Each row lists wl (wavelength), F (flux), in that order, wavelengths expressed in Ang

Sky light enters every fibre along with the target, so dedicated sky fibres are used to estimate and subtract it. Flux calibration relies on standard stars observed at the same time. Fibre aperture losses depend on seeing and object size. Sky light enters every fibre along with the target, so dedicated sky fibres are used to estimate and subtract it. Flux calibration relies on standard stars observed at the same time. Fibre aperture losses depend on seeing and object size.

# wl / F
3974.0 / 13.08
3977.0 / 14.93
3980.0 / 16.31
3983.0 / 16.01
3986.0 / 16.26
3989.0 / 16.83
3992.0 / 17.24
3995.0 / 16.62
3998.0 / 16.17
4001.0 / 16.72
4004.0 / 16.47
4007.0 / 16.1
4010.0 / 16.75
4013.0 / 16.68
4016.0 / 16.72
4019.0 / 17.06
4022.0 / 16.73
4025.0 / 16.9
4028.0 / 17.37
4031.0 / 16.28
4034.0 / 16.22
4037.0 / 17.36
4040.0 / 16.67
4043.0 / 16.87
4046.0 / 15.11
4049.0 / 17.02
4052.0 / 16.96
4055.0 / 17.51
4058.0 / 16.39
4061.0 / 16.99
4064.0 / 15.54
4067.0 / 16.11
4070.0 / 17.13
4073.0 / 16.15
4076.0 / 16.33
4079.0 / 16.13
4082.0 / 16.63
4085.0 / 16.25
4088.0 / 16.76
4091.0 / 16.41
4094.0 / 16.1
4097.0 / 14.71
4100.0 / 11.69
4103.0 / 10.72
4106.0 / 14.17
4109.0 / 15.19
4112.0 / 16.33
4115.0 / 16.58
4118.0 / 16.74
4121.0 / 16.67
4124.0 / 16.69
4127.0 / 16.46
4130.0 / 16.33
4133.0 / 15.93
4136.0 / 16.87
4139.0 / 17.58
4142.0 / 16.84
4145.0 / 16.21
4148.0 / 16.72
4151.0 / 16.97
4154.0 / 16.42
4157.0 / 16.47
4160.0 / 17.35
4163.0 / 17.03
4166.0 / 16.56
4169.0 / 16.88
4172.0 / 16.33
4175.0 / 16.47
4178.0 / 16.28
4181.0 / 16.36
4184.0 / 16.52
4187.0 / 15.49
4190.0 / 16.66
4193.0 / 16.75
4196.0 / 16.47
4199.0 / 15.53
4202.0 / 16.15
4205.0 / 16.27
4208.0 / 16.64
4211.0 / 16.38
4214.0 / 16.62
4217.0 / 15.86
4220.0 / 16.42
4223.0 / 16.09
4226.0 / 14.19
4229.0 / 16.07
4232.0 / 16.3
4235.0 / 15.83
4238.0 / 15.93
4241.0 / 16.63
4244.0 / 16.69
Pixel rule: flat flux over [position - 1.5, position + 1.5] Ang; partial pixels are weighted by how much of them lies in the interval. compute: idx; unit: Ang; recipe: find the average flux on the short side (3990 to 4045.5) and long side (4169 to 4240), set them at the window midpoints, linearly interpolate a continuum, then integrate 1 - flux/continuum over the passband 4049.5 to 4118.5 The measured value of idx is 2.9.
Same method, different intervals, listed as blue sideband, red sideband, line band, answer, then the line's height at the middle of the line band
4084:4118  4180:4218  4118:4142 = -1.9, 15.4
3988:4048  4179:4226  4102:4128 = 1.3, 16.4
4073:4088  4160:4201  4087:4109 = 2.7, 16.4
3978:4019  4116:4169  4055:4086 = 0.4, 16.6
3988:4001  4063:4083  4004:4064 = -0.7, 16.5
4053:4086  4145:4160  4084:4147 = 3.1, 16.6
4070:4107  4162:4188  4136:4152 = -0.8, 16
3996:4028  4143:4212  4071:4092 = 0.2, 16.6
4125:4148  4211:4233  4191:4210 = -0.2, 16.1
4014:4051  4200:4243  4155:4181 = -0.6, 16.3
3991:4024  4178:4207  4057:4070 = 0.1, 16.5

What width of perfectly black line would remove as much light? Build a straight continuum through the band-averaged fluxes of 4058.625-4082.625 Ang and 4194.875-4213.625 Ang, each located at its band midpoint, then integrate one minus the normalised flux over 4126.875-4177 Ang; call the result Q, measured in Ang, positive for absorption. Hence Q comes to -1.1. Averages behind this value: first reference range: 16.4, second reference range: 16.3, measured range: 16.7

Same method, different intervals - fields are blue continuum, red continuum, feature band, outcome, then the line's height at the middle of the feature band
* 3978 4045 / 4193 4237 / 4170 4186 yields -0.2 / 16.2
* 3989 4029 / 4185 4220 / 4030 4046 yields 0.1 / 16.7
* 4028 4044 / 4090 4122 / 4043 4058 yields -0.3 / 16.4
